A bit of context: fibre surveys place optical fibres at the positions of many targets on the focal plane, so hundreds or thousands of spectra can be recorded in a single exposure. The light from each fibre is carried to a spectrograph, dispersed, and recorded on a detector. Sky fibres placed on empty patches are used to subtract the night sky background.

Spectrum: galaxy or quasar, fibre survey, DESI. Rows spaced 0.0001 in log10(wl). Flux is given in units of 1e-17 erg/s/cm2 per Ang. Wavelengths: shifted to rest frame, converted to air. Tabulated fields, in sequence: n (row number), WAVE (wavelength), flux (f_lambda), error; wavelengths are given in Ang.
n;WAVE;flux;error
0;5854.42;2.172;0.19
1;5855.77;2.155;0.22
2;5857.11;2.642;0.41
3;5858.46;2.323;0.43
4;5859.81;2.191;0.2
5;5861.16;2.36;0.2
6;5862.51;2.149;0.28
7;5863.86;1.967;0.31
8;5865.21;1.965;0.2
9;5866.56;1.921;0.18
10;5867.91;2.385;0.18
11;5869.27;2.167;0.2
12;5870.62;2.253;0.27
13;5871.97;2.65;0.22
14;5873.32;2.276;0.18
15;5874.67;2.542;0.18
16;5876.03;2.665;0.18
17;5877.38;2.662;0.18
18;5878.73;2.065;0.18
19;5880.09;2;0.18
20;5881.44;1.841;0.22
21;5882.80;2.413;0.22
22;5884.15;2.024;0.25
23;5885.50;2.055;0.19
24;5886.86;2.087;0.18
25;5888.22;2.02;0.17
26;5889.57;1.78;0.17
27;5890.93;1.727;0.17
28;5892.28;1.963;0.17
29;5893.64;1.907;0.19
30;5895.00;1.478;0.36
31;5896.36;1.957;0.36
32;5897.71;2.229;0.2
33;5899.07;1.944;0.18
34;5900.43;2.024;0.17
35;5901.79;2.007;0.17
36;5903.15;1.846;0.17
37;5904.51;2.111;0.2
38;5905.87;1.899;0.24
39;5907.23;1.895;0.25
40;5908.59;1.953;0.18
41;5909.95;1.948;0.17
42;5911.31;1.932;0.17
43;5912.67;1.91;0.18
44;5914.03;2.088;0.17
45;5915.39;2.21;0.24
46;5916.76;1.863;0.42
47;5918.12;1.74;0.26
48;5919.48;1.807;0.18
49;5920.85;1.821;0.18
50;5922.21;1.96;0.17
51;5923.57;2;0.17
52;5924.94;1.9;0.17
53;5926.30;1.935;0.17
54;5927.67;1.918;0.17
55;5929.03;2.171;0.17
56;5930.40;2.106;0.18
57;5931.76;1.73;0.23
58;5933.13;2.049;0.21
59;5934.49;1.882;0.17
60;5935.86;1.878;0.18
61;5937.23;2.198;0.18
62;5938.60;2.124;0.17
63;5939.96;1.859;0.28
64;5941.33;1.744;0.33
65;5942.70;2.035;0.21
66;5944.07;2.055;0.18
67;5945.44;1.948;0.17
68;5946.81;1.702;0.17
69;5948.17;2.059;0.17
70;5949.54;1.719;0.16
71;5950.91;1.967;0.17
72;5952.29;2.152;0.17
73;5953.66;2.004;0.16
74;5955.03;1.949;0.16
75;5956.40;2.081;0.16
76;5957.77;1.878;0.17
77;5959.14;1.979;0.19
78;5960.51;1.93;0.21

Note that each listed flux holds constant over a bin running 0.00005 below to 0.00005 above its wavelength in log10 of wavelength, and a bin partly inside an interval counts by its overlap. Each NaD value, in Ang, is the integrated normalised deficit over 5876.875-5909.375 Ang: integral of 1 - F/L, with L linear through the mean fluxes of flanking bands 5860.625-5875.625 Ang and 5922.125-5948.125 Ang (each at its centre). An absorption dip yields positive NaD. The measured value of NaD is 2.3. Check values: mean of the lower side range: 2.25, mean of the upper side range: 1.96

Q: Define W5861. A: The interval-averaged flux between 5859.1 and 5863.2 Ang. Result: 2.23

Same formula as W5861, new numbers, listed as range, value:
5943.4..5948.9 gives 1.94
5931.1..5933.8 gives 1.89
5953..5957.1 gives 2.01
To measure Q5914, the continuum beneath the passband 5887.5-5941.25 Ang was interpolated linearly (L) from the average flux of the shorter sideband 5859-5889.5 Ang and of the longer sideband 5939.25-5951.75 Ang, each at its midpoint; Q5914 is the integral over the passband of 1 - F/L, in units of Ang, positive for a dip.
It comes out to 2.4 Ang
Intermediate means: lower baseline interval 2.2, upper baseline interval 1.9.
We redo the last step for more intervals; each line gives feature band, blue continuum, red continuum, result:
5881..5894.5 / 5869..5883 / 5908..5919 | 1.41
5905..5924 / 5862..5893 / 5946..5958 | 1.12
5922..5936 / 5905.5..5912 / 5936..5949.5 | -0.12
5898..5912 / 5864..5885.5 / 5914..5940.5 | 0.78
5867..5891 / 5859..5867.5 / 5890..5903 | -2.32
